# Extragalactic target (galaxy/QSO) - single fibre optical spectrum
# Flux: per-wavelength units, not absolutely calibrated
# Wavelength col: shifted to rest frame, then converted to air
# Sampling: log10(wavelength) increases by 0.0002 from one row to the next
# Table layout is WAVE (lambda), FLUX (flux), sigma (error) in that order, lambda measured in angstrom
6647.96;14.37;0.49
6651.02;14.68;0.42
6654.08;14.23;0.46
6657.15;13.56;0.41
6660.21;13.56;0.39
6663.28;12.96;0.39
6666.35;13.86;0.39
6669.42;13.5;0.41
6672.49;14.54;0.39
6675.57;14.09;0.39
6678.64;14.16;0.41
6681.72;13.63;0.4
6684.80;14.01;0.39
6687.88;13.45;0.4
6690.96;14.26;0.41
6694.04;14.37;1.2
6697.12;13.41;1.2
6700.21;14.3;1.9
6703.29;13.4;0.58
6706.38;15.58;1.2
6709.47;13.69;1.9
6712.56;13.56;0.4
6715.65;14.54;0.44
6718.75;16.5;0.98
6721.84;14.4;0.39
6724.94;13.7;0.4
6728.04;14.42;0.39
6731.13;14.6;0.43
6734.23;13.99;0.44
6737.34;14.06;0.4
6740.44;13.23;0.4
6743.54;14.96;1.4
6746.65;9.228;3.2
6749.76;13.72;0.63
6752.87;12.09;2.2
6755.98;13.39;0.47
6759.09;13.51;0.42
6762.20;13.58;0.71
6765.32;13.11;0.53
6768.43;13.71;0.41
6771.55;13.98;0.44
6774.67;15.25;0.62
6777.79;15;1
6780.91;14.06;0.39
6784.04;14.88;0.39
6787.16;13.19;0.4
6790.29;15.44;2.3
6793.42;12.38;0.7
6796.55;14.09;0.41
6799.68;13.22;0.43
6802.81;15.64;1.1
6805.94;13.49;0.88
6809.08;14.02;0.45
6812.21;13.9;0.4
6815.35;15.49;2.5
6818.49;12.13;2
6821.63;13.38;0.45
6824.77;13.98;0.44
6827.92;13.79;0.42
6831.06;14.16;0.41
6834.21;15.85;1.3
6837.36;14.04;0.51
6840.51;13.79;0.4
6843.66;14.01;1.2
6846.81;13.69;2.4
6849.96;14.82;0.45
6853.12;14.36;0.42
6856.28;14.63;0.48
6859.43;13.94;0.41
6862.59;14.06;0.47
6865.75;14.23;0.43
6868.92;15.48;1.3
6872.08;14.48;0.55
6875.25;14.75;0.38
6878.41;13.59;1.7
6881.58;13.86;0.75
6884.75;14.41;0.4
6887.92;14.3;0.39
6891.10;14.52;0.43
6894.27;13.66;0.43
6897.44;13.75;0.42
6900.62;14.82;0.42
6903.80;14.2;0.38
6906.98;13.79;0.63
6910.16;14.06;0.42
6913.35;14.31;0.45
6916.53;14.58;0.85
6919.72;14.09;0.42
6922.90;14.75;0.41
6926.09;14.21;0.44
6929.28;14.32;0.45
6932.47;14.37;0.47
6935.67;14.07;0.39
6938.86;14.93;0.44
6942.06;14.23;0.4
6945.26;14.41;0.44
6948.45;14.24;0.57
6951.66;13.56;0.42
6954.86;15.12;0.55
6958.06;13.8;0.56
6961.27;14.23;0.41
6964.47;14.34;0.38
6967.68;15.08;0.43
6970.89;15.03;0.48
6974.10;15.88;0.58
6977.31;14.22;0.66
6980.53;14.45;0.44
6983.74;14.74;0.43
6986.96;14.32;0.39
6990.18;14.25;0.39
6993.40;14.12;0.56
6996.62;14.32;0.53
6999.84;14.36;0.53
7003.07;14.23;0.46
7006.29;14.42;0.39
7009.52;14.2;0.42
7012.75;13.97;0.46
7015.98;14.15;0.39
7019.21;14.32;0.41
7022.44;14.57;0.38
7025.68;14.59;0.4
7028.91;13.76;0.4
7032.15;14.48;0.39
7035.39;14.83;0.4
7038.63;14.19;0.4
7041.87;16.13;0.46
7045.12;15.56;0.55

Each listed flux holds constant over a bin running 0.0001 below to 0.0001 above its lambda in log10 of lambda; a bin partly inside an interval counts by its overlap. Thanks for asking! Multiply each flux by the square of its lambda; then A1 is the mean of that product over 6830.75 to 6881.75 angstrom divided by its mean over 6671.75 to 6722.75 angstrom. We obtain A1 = 1.06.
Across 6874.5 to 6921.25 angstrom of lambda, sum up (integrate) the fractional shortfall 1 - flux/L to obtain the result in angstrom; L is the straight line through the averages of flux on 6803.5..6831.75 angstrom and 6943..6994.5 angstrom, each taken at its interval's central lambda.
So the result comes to 0.1 angstrom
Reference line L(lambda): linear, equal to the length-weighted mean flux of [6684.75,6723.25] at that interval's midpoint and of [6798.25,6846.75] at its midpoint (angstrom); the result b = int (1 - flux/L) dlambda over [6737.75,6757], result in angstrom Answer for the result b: 1.9 angstrom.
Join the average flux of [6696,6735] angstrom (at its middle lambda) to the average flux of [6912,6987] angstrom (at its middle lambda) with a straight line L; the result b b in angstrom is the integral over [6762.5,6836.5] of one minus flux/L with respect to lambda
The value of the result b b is 1.5 angstrom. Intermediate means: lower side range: 14.3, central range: 14.1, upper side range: 14.5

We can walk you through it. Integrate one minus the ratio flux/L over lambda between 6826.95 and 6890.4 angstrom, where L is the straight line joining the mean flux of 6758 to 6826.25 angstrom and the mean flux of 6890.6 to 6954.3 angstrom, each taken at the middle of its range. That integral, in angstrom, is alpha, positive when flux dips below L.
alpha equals -0.9 angstrom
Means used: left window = 14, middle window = 14.3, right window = 14.3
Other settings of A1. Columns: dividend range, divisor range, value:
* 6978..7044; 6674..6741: 1.11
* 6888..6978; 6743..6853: 1.08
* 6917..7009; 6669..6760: 1.12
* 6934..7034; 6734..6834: 1.11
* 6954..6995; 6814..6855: 1.08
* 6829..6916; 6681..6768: 1.08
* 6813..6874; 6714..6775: 1.06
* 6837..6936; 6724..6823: 1.07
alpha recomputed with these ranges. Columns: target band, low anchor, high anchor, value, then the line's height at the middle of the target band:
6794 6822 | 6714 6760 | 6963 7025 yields 0.11 angstrom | 14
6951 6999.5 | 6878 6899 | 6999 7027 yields -0.98 angstrom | 14.2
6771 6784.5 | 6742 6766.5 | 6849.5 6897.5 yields -1.48 angstrom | 13.2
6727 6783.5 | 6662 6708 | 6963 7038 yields 1.63 angstrom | 14.1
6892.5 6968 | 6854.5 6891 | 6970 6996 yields 1.06 angstrom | 14.5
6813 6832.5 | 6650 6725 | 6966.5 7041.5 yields 0.59 angstrom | 14.3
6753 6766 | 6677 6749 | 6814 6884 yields 0.72 angstrom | 14.1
